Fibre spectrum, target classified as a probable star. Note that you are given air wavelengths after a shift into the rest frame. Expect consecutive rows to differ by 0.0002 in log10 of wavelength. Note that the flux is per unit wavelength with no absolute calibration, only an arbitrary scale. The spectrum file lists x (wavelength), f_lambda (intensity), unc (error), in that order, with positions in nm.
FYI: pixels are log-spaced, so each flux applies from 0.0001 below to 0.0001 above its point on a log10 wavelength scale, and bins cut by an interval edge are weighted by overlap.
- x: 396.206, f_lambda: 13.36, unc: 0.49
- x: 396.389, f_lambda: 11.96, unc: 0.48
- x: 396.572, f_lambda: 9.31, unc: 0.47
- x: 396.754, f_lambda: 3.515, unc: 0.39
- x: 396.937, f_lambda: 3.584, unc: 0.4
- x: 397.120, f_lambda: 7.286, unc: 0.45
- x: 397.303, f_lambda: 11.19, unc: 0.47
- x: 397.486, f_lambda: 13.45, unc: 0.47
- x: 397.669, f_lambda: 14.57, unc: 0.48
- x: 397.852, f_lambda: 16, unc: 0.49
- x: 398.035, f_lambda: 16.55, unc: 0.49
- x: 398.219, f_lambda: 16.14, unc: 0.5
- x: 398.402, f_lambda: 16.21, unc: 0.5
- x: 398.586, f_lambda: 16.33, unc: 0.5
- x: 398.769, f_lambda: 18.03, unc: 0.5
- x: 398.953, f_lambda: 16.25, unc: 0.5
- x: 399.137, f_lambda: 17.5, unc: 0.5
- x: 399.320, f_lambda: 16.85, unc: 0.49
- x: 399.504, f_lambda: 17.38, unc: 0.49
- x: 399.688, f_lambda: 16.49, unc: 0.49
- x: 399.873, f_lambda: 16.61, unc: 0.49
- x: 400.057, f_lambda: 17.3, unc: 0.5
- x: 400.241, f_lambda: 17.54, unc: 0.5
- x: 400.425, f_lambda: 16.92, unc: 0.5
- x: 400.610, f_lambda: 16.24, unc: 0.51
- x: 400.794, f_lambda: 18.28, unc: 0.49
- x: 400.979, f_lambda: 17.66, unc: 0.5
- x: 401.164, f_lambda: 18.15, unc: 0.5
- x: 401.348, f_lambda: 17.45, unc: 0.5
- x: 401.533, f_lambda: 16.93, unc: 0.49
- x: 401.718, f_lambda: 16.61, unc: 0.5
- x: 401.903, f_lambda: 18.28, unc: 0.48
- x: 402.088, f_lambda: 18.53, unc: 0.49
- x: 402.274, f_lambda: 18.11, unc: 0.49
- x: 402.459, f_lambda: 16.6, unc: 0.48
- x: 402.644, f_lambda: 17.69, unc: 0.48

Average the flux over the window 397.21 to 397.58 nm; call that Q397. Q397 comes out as 12.3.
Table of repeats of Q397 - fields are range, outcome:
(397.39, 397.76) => 14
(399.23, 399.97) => 16.8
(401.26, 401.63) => 17.2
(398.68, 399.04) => 17.1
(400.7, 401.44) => 17.9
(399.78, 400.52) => 17.1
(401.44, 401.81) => 16.8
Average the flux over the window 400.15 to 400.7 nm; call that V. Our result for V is 16.9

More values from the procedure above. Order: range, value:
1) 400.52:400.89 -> 17.3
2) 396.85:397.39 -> 7.35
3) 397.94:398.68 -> 16.3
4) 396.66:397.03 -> 3.62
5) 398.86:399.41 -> 16.9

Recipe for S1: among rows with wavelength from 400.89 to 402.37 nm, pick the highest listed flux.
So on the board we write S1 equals 18.53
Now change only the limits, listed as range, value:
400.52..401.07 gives 18.28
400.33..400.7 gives 16.92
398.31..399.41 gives 18.03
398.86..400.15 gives 17.5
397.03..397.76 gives 14.57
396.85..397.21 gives 7.286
